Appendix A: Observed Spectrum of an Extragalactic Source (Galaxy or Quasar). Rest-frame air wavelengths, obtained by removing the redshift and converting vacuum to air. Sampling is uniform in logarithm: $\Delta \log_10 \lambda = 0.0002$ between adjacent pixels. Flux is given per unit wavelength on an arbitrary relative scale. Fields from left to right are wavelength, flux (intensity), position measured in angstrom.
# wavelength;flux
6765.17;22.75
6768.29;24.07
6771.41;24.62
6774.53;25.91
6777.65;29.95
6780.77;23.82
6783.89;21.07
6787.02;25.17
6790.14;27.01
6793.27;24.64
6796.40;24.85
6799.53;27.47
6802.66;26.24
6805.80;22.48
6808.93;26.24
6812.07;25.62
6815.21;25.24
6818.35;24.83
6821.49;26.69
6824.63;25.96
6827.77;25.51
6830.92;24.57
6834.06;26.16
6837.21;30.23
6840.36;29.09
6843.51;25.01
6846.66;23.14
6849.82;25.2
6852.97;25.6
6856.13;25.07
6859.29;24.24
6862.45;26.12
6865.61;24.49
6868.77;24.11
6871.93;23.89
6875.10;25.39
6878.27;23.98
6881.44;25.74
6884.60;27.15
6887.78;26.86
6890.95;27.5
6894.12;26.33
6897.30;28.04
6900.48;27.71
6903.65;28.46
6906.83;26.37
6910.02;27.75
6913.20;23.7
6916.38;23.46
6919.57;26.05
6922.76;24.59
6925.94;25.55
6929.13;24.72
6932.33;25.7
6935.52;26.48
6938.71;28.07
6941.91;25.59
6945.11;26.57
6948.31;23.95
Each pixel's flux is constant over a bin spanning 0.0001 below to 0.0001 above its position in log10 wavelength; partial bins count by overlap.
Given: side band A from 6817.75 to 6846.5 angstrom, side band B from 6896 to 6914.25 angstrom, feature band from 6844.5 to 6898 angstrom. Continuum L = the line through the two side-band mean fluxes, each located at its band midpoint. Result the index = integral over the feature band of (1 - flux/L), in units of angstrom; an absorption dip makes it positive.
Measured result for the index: 2.7 angstrom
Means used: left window 26.4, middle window 25.4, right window 27.1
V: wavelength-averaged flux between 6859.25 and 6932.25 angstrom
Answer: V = 25.8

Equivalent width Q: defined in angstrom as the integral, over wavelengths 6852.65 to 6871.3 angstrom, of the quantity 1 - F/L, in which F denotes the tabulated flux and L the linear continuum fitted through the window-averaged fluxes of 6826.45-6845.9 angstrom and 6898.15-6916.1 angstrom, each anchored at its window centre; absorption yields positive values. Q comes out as 1.2 angstrom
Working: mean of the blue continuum 26.6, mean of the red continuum 26.6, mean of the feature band 24.8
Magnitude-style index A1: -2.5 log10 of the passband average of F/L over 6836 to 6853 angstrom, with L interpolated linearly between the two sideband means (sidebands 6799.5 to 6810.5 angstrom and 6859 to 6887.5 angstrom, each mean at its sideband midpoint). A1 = -0.048 mag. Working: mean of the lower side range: 25.3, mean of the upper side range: 25.1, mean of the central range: 26.4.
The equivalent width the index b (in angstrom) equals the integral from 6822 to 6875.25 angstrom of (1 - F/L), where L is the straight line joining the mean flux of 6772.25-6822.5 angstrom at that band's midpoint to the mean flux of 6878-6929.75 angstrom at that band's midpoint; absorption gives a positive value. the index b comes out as 0.5 angstrom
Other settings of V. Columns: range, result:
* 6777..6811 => 25.2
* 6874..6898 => 26.3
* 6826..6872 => 25.6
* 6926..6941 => 26.1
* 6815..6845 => 26.4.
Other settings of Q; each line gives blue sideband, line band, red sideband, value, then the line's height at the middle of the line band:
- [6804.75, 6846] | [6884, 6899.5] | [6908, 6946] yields -0.9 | 25.8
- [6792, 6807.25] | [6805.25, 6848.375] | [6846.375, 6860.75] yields -1.5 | 25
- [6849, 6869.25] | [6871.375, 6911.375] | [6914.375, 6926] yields -2.8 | 24.9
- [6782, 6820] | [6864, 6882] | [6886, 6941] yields 0.9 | 25.9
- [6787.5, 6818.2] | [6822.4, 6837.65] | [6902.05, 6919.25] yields -0.4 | 25.6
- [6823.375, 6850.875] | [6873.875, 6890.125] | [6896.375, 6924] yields 0.2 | 26.2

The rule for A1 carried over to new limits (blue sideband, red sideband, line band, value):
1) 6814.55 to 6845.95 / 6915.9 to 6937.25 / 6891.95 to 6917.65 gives -0.04 mag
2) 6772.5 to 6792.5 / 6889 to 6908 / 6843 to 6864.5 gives 0.07 mag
